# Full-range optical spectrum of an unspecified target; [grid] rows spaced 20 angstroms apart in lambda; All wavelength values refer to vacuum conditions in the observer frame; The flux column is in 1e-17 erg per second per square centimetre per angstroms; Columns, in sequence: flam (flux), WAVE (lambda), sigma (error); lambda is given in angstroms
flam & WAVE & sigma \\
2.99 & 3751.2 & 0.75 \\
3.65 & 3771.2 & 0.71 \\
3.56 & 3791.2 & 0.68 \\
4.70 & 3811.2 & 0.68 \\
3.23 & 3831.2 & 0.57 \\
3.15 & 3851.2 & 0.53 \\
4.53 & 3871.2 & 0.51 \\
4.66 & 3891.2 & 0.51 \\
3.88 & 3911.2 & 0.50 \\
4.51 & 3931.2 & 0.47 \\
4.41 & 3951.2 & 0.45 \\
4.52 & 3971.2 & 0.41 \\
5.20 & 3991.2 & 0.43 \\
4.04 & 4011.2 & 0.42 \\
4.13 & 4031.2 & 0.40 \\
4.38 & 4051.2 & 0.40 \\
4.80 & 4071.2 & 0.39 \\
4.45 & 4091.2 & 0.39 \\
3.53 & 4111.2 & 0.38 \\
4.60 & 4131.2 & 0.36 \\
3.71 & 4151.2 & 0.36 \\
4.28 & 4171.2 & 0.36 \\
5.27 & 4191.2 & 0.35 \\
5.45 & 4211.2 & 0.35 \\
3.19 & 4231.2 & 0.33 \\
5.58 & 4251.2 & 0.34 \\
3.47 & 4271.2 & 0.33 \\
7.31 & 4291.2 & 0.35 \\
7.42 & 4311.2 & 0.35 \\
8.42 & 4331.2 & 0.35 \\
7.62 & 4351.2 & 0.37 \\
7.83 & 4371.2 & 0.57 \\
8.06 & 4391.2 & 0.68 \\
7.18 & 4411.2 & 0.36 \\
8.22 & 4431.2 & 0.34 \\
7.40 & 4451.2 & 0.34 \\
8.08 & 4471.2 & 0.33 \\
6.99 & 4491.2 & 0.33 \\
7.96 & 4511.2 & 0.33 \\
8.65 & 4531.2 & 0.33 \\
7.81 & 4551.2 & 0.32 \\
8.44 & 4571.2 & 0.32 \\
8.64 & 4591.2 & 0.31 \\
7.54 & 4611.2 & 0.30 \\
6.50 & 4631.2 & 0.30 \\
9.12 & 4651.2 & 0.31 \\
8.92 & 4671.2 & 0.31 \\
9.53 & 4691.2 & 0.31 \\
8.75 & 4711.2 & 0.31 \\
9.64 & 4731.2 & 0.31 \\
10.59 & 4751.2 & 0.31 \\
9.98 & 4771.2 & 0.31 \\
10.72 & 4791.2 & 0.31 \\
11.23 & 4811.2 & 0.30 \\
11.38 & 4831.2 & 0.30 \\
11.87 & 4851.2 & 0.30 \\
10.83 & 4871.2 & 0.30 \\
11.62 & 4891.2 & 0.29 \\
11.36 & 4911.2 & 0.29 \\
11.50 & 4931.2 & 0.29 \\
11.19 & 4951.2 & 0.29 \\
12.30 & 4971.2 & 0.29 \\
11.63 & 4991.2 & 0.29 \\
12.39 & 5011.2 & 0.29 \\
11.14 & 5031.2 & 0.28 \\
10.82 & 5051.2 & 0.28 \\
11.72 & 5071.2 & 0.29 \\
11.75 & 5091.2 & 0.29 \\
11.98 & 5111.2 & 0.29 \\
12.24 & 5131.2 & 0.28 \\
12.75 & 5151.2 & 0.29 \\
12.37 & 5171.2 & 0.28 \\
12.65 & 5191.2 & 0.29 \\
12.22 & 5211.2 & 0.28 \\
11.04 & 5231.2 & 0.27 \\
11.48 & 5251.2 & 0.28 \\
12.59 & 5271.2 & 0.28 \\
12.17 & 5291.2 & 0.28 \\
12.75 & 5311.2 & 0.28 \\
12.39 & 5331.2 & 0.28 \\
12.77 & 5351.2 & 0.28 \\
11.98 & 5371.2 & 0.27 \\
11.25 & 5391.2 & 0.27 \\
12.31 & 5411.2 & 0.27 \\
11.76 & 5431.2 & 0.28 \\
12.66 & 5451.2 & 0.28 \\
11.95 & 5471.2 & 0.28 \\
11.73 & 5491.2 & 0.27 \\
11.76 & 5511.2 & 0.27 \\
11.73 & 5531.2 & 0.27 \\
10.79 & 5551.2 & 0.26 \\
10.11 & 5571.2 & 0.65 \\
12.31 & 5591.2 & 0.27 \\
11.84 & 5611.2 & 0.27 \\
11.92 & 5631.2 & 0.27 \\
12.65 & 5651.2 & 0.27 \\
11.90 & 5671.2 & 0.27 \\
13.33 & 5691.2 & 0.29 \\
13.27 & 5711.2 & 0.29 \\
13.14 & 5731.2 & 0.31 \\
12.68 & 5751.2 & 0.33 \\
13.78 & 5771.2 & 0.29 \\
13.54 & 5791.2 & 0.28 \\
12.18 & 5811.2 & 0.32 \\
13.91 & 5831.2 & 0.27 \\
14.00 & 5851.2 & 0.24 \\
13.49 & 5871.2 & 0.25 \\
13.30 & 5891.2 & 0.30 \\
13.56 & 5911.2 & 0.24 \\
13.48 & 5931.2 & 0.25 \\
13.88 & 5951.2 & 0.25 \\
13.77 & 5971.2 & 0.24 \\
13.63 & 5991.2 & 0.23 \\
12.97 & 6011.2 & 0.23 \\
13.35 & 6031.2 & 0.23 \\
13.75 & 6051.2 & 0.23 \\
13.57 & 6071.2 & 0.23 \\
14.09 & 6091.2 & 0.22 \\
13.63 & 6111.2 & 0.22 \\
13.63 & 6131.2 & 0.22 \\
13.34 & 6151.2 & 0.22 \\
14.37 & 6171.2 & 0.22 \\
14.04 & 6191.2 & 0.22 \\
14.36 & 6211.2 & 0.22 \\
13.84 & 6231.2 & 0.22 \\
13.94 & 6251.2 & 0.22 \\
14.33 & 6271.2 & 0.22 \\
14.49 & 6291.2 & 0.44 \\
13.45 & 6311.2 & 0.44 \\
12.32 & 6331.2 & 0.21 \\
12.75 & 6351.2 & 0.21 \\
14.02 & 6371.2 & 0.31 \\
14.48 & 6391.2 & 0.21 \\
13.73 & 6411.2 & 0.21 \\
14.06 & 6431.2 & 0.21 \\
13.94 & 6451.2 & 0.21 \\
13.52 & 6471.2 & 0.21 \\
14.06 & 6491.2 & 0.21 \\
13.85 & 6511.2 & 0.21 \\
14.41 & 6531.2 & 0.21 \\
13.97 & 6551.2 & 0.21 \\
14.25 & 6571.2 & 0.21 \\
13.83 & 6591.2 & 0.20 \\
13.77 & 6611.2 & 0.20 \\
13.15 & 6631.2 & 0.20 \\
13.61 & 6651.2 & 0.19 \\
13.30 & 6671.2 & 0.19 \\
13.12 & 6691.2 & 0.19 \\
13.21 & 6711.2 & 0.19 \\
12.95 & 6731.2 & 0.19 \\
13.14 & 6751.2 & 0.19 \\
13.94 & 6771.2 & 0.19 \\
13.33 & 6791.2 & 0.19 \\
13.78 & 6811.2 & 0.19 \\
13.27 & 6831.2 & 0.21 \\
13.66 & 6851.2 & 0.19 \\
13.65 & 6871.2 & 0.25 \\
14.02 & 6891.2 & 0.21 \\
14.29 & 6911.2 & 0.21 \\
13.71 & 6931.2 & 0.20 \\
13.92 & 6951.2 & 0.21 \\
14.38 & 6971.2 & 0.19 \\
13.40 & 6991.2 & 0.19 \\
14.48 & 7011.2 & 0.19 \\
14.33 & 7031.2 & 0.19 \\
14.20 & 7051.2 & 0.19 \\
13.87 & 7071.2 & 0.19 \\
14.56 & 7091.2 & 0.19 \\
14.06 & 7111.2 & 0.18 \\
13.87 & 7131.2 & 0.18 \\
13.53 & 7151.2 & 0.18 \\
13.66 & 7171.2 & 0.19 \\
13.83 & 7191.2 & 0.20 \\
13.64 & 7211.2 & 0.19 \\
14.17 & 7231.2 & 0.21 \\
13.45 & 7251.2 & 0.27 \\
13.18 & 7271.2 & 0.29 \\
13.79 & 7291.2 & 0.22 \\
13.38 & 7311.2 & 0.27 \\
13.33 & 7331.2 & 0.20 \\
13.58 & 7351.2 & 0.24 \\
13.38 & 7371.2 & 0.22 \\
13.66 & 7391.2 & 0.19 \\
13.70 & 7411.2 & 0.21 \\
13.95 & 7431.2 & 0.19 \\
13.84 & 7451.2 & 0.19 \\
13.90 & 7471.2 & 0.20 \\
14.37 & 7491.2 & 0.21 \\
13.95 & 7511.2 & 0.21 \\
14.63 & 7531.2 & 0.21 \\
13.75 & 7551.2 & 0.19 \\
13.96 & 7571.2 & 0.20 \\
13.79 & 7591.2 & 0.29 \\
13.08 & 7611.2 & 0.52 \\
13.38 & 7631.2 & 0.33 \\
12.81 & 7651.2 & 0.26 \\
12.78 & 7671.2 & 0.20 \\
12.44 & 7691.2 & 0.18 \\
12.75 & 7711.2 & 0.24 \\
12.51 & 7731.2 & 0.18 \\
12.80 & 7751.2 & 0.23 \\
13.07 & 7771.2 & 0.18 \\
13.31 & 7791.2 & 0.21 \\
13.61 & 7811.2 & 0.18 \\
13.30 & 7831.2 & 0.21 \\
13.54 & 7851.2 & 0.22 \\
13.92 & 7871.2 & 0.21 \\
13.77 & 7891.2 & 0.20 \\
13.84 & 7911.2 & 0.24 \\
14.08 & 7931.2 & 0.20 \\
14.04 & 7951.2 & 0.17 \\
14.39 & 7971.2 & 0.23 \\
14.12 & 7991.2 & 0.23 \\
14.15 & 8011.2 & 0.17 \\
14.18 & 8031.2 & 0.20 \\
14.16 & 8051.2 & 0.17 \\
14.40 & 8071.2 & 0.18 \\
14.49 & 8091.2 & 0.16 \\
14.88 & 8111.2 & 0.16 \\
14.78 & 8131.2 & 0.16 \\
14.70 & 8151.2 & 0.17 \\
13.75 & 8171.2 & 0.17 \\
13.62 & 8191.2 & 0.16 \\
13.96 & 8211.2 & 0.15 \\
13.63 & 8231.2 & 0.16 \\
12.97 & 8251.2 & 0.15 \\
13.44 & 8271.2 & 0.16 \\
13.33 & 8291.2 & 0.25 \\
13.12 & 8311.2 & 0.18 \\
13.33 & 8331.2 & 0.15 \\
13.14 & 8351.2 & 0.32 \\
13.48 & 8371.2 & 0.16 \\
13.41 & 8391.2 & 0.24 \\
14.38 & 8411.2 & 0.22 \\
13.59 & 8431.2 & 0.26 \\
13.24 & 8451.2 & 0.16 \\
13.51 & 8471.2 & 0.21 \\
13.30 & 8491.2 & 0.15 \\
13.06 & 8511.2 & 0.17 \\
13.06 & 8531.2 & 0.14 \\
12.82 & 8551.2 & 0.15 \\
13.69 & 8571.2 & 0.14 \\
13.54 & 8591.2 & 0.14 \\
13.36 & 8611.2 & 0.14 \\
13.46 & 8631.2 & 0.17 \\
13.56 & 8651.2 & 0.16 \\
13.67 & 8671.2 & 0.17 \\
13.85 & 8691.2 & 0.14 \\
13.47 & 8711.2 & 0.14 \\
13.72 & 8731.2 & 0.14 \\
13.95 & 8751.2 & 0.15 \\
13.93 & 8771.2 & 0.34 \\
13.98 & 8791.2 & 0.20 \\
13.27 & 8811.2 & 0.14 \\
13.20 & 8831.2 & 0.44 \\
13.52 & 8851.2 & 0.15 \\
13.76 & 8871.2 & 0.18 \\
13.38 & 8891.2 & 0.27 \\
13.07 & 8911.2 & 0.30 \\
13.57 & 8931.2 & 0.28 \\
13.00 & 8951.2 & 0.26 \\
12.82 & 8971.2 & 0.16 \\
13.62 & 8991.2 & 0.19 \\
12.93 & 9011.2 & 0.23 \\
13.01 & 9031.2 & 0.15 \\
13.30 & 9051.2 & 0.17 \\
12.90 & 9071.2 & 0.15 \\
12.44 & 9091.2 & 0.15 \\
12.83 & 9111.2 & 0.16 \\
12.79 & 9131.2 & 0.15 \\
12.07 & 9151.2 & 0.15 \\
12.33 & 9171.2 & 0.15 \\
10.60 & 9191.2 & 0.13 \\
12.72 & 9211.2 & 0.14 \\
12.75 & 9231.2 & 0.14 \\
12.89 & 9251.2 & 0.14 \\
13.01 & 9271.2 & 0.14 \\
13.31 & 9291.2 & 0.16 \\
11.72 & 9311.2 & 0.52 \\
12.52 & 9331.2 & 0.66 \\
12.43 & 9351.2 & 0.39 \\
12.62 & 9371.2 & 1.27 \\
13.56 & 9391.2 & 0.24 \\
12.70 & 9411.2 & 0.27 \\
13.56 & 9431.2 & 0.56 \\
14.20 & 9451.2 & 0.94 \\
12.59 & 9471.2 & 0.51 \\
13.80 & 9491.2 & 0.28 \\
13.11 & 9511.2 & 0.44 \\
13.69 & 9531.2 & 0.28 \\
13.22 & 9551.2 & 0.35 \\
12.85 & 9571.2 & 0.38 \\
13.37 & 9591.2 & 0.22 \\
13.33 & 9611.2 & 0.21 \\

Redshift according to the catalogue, 0.08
